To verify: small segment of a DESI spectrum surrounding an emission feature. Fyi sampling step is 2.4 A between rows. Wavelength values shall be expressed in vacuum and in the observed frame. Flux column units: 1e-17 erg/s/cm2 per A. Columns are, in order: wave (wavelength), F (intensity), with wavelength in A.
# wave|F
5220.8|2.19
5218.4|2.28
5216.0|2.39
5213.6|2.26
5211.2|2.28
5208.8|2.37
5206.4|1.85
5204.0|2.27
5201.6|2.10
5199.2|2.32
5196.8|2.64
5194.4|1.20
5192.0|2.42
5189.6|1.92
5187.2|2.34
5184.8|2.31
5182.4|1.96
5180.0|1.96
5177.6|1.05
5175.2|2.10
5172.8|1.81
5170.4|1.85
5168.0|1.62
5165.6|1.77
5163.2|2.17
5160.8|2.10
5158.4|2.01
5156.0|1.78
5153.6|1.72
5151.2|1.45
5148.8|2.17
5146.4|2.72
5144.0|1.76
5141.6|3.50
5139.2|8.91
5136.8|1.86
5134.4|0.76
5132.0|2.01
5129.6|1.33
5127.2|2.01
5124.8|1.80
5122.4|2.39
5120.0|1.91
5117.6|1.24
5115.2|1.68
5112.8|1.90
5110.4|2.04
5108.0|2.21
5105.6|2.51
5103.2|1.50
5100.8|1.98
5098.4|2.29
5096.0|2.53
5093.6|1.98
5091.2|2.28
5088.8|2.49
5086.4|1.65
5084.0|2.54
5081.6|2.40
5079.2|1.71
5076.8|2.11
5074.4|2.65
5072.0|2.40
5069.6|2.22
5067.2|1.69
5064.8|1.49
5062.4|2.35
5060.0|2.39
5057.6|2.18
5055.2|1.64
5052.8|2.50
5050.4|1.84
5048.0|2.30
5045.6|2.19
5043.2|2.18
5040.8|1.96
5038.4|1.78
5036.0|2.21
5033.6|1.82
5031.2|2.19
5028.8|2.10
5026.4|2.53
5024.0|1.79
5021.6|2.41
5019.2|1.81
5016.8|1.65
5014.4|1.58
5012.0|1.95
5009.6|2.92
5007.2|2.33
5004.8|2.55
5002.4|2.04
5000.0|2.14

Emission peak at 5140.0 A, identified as H-beta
